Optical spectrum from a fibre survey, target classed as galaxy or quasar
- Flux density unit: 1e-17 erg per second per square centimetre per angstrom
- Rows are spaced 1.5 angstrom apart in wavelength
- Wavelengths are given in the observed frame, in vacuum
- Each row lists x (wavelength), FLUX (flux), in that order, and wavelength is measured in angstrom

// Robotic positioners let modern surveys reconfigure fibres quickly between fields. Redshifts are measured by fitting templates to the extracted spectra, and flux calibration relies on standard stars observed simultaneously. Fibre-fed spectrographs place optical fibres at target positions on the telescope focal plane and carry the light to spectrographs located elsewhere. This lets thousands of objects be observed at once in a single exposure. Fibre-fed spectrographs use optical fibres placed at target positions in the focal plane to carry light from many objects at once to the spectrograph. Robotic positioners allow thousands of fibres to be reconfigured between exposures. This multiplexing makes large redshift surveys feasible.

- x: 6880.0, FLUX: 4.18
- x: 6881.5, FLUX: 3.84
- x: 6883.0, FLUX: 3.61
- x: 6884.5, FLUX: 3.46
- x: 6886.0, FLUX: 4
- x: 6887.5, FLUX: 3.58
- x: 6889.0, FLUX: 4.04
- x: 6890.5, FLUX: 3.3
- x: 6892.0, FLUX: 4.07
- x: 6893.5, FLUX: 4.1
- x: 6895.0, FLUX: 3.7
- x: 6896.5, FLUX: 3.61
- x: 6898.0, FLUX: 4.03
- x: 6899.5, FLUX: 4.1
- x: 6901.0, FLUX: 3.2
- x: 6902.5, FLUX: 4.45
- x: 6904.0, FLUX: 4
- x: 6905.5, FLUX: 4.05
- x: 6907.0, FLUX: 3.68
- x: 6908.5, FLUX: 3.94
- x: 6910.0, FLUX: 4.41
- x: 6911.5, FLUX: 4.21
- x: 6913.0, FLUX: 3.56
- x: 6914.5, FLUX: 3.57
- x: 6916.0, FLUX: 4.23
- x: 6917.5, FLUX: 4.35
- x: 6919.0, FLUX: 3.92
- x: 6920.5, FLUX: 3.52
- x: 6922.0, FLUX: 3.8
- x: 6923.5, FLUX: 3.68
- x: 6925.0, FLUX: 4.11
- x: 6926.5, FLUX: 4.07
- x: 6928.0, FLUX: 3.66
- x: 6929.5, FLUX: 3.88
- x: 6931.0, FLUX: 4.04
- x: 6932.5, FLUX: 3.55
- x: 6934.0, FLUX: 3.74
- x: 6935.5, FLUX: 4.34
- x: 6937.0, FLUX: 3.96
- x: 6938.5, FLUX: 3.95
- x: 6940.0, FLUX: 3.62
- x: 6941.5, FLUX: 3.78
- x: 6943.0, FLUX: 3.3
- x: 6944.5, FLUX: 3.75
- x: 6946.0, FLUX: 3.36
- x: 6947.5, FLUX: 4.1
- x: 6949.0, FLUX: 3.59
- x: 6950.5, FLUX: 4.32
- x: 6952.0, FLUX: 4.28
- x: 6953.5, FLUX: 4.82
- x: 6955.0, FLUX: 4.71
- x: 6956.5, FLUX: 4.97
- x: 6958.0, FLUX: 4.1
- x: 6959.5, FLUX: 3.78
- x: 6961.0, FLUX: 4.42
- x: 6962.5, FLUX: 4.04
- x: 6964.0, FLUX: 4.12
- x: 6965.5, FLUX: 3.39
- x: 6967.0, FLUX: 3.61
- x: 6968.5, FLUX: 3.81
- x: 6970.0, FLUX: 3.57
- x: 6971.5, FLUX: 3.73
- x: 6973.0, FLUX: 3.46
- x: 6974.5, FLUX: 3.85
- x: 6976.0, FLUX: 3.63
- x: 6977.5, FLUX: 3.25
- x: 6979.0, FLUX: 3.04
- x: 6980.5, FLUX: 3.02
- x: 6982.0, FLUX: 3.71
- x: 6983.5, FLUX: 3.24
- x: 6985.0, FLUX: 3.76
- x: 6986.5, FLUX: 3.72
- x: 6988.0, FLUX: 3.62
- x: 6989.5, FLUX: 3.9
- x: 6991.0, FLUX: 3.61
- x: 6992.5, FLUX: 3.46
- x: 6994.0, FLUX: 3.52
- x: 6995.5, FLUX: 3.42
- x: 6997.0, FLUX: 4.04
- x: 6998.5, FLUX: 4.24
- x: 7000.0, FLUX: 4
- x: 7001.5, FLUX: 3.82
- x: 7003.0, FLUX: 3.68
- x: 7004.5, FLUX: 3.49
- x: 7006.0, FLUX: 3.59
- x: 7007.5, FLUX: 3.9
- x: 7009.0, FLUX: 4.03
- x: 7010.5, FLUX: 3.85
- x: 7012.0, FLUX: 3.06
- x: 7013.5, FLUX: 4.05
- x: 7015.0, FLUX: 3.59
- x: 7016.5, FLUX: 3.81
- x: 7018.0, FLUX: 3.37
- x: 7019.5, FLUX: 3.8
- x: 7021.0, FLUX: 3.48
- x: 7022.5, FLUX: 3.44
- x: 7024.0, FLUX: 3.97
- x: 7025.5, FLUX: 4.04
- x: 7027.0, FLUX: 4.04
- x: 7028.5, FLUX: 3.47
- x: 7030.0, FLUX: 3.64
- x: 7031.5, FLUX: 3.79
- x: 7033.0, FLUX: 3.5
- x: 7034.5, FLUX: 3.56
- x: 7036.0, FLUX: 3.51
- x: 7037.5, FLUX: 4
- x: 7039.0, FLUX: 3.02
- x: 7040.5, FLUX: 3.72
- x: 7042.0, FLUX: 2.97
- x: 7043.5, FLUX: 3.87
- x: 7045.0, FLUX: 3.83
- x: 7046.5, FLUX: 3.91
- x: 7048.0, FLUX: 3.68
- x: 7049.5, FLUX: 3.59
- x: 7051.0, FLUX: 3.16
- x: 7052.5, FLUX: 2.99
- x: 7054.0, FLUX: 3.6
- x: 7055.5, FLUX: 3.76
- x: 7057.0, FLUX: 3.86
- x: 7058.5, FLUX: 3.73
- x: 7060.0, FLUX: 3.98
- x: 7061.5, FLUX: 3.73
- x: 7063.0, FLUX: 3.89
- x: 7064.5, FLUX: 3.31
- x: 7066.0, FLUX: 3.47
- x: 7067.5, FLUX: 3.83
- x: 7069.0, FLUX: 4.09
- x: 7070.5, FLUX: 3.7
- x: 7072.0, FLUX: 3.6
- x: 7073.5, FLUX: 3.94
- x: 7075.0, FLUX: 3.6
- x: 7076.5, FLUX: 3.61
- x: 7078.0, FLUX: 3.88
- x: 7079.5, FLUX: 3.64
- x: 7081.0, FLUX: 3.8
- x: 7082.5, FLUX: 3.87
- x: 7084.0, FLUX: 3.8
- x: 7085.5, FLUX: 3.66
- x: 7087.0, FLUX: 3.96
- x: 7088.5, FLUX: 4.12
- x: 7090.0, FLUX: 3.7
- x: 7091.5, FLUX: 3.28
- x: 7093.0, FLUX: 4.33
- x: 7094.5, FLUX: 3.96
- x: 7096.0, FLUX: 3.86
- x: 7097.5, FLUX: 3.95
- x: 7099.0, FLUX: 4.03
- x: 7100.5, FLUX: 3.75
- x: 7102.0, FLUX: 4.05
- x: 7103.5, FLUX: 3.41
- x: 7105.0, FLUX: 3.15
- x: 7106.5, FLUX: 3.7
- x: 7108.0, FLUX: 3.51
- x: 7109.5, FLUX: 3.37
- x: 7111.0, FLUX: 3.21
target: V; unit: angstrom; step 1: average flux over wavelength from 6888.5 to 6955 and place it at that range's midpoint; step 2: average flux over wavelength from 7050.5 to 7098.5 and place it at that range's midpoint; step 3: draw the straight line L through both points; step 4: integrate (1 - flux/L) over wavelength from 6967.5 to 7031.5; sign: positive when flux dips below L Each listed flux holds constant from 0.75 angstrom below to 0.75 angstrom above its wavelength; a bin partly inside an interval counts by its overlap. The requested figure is 2.8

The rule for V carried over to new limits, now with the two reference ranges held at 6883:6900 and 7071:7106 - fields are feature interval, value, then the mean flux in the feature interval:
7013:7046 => 1.1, 3.66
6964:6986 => 1.5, 3.53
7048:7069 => 0.9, 3.63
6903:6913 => -0.6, 4.02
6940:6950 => 0.4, 3.66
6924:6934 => -0.2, 3.87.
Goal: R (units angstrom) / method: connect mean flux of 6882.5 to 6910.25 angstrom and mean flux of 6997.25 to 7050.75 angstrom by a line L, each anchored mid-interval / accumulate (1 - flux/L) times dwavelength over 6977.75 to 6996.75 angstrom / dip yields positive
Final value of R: 1.2 angstrom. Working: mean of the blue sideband 3.85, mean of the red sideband 3.69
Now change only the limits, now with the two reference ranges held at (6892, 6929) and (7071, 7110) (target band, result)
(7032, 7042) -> 0.8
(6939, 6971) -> -0.8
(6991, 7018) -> 0.8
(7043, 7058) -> 0.7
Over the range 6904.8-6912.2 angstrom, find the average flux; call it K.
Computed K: 4.06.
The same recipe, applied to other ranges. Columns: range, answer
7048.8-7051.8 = 3.36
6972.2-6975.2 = 3.65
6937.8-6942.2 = 3.78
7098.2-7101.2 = 3.89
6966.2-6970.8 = 3.66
